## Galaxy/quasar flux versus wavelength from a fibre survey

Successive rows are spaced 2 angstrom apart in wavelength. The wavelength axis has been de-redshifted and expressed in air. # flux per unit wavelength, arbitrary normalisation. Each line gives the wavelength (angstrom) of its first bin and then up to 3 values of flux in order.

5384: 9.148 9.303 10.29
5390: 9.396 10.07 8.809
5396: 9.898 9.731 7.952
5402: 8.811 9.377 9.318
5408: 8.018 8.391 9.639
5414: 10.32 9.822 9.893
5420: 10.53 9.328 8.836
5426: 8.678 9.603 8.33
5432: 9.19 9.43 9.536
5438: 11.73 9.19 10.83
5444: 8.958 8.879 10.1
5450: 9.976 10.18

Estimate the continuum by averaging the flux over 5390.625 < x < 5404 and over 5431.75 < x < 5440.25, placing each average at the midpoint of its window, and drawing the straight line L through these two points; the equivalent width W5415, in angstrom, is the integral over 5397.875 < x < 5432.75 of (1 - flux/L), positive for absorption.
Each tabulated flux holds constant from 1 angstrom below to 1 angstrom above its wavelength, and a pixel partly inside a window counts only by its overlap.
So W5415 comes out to 1.30 angstrom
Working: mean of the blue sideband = 9.23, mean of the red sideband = 9.93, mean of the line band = 9.2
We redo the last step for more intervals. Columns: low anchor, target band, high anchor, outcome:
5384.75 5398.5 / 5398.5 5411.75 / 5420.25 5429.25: 1.0 angstrom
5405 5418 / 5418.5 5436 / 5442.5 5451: 0.3 angstrom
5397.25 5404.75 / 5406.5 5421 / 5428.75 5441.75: -0.5 angstrom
